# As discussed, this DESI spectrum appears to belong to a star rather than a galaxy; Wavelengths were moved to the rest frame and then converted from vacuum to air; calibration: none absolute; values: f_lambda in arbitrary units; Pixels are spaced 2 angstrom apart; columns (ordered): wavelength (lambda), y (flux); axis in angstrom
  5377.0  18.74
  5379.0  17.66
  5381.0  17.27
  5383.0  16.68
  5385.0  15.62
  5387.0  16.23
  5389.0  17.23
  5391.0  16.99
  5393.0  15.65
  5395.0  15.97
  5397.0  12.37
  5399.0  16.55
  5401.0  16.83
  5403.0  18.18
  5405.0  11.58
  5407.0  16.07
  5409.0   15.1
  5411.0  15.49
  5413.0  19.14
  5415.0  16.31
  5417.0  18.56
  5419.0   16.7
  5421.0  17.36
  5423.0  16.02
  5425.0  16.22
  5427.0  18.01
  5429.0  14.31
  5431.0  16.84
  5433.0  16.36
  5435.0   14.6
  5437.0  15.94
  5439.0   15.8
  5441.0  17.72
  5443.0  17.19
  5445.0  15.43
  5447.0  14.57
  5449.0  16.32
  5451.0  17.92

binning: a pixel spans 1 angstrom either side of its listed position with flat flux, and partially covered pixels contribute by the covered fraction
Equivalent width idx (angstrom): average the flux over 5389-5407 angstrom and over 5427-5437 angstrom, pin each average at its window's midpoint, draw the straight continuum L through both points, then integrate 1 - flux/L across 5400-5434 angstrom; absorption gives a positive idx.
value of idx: -1.46 angstrom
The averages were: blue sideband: 15.6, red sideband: 15.8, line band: 16.4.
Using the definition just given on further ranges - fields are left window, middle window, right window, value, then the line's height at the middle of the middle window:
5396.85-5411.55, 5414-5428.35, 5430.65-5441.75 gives -1.0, 15.8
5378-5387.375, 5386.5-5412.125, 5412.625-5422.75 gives 2.0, 17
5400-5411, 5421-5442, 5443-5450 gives -0.8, 15.6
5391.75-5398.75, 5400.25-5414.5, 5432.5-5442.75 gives -0.7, 15.3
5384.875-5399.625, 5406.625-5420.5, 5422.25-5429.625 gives -0.6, 16.1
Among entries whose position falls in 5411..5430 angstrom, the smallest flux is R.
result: 14.31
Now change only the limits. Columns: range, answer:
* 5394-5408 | 11.58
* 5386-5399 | 12.37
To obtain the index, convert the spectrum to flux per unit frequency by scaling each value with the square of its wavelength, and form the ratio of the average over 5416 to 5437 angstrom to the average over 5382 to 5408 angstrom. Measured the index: 1.05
